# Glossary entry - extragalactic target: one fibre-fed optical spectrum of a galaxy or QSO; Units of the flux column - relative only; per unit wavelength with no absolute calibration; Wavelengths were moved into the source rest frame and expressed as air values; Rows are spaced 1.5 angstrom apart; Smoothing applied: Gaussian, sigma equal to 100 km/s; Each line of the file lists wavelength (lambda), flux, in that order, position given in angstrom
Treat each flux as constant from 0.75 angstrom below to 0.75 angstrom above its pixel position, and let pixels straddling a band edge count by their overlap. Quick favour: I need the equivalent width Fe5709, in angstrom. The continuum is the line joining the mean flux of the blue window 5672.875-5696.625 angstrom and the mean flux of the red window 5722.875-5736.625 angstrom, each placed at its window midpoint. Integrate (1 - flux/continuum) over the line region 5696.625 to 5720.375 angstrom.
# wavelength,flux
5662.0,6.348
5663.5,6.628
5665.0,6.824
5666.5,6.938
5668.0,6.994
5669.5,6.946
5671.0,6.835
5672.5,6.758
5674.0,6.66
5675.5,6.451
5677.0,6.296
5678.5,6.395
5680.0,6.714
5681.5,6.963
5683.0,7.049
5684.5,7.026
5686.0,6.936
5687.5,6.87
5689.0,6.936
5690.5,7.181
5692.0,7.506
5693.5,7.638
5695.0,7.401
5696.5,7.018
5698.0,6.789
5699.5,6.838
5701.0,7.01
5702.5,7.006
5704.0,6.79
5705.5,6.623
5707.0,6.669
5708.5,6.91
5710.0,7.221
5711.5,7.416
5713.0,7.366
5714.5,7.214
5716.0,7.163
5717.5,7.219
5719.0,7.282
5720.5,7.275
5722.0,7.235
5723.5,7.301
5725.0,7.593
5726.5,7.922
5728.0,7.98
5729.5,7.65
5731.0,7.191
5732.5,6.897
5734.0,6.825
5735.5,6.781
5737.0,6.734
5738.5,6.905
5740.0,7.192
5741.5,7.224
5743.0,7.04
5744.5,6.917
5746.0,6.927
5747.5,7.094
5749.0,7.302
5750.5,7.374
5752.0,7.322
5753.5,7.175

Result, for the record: 0.4 angstrom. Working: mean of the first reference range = 6.94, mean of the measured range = 7.04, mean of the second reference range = 7.33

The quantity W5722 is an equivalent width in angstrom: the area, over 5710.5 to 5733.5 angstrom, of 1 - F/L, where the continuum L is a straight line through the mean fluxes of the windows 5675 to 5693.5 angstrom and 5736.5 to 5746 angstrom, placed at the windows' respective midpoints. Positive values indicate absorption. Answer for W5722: -1.3 angstrom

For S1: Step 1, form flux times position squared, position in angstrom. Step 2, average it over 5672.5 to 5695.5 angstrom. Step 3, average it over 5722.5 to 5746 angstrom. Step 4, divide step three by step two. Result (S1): 1.06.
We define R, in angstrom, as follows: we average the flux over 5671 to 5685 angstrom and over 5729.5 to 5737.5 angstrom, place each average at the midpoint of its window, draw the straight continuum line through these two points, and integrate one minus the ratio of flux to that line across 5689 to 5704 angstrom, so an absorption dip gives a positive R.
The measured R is -0.7 angstrom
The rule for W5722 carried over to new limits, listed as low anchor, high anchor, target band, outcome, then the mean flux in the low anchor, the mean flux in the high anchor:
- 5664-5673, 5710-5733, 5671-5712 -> 1.0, 6.88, 7.38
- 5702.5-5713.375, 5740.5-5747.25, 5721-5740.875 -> -0.6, 6.99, 7.04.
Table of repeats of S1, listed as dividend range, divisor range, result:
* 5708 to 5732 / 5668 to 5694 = 1.08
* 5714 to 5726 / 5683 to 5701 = 1.04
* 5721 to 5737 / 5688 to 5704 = 1.04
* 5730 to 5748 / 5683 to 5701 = 1.00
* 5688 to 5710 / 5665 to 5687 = 1.04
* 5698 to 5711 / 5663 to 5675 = 1.02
